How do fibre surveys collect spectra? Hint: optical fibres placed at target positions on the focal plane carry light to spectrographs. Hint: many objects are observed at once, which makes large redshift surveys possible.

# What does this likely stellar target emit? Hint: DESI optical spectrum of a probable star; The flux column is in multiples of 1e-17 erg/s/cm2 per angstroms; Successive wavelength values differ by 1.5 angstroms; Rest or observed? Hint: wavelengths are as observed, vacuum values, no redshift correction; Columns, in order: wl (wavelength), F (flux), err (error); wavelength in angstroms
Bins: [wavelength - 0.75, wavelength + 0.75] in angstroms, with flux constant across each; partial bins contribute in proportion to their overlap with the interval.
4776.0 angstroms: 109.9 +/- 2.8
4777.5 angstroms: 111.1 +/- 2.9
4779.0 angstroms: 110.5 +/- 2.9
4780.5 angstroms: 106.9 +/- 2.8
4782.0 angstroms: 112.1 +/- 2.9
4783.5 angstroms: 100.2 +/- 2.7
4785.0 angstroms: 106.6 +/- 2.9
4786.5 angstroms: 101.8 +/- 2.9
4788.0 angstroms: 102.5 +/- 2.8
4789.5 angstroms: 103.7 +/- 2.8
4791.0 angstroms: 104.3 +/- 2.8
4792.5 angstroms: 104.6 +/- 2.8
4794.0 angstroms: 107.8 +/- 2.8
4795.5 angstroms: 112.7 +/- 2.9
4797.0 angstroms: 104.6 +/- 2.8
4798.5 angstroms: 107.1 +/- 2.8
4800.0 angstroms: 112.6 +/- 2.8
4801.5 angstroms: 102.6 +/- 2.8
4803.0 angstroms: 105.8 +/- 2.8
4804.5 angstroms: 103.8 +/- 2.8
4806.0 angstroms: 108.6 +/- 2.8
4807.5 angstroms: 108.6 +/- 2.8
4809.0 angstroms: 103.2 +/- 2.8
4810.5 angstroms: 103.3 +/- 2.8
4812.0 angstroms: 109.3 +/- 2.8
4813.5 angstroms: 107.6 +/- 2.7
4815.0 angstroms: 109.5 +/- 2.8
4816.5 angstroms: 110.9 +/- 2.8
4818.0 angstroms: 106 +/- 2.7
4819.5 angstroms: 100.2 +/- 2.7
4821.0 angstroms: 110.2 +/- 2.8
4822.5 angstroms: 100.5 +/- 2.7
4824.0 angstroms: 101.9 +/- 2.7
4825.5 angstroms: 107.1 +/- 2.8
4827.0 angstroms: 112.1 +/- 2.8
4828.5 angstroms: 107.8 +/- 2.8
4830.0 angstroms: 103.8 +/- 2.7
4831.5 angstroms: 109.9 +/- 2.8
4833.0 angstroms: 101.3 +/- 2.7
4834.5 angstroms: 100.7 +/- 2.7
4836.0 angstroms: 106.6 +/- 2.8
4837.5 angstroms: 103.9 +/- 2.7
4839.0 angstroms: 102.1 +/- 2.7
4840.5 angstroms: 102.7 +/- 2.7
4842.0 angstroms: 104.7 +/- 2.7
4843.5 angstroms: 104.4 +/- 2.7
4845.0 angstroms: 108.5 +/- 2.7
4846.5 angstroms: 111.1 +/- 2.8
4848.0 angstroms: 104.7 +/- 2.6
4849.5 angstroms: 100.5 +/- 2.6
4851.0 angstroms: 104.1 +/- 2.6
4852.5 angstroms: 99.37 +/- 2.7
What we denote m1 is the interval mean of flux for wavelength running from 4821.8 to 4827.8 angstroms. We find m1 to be 105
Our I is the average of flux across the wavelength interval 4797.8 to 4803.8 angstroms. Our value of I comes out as 107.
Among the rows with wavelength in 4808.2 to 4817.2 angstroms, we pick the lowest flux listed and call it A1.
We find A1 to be 103.2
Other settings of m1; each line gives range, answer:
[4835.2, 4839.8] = 104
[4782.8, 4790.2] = 103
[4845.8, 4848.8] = 108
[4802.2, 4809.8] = 106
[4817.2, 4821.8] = 105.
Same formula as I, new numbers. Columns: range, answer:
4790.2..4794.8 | 106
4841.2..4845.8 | 106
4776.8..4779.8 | 111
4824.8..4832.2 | 108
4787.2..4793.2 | 104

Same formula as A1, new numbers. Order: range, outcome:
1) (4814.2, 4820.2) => 100.2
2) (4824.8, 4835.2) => 100.7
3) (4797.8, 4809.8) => 102.6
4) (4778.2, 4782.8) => 106.9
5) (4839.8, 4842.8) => 102.7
